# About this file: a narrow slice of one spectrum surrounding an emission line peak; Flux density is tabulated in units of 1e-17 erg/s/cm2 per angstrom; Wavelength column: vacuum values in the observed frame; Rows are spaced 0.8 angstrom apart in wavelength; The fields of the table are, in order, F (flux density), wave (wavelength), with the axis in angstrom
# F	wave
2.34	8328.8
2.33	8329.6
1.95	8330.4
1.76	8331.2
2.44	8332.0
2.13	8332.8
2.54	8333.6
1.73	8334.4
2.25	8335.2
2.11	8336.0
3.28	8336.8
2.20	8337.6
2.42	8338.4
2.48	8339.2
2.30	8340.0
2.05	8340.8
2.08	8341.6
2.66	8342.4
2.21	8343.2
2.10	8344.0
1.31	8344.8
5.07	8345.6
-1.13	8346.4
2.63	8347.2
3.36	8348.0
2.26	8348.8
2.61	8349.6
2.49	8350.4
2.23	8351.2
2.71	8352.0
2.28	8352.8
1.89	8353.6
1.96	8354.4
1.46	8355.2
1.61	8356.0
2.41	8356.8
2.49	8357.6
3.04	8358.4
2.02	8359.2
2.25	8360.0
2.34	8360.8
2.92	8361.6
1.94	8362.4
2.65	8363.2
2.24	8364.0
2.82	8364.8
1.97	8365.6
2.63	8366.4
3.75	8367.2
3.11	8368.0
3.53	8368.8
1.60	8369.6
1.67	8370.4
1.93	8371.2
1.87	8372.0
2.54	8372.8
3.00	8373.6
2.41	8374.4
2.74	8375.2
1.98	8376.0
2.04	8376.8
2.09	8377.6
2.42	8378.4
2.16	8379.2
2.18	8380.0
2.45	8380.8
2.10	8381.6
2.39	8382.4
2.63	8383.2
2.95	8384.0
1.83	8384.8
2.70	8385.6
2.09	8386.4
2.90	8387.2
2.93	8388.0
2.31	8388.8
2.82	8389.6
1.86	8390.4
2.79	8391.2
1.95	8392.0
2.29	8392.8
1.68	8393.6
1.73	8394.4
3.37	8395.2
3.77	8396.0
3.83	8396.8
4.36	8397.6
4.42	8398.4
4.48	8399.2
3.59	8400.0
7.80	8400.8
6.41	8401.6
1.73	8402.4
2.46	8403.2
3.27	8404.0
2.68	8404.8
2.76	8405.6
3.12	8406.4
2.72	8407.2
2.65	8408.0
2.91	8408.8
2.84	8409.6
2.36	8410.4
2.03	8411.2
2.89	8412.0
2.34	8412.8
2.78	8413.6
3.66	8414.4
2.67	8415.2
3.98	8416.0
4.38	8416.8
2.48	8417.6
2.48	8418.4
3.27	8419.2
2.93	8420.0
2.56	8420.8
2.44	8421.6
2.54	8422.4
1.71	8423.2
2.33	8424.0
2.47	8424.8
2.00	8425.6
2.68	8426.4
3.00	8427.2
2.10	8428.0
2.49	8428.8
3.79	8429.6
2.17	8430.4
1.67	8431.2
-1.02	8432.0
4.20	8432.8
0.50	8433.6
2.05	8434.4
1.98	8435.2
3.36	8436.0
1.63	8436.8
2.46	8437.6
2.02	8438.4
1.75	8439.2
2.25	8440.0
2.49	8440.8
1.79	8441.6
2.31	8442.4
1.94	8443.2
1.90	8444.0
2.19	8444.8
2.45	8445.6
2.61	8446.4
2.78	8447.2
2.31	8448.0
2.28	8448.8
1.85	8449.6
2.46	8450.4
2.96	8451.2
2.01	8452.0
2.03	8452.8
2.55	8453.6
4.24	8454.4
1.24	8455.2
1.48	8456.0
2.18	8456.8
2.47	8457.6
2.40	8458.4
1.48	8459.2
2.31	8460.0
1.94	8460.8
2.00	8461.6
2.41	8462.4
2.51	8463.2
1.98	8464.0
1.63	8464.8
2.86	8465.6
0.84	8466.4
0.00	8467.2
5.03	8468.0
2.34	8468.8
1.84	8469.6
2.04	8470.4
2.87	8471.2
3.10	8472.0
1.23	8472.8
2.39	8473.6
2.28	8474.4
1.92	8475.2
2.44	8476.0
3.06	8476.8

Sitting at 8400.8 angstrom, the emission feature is [S II]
